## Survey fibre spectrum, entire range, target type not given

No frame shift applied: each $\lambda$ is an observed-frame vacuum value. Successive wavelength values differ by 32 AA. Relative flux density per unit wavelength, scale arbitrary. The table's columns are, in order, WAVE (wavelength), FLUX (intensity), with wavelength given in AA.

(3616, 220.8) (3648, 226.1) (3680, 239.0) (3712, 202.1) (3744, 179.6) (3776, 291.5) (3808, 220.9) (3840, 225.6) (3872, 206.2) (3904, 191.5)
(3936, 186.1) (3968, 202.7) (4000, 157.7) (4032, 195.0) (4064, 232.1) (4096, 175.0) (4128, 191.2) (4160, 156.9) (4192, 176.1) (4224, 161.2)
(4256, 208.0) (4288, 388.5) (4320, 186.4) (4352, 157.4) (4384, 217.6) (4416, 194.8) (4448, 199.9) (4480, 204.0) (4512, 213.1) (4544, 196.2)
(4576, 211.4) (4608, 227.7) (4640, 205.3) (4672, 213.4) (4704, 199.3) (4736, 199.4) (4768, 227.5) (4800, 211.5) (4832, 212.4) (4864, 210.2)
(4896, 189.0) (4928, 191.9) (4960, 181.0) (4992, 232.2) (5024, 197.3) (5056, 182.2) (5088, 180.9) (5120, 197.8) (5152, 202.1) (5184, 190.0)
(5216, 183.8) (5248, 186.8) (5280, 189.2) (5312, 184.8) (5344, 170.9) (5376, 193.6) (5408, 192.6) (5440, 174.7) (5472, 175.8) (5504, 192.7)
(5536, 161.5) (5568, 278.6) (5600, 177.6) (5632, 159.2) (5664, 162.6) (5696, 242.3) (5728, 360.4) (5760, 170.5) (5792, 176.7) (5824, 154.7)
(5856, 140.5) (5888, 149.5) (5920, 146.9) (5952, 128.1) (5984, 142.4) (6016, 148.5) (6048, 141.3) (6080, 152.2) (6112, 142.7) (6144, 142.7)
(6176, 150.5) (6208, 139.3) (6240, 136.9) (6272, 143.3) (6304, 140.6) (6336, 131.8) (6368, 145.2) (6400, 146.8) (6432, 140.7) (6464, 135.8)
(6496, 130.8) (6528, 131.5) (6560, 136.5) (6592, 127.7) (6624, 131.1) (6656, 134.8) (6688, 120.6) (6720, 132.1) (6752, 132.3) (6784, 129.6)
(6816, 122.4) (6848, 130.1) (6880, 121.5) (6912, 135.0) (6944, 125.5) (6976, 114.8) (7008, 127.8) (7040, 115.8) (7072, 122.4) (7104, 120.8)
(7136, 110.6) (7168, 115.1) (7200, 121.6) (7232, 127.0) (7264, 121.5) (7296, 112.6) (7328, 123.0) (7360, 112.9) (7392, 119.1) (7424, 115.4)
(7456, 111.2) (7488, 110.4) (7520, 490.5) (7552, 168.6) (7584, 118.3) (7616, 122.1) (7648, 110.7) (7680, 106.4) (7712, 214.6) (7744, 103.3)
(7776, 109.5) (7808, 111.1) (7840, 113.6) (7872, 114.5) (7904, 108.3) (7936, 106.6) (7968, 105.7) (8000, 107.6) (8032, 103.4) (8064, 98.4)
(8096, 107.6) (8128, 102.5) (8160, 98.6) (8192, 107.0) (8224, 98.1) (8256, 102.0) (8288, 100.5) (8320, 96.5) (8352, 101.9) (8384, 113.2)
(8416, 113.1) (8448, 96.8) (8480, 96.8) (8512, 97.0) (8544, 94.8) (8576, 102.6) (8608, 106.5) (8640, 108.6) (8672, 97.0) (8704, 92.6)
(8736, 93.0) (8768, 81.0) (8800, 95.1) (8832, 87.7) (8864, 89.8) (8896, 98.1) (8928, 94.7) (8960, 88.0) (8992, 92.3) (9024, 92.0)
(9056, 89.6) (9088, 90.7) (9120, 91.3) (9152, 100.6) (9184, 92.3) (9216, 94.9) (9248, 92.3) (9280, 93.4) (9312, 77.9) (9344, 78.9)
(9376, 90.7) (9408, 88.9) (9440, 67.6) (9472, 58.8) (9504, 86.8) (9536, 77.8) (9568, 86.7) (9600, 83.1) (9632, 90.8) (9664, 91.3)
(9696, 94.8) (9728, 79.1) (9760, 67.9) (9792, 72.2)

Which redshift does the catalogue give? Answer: 0.15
